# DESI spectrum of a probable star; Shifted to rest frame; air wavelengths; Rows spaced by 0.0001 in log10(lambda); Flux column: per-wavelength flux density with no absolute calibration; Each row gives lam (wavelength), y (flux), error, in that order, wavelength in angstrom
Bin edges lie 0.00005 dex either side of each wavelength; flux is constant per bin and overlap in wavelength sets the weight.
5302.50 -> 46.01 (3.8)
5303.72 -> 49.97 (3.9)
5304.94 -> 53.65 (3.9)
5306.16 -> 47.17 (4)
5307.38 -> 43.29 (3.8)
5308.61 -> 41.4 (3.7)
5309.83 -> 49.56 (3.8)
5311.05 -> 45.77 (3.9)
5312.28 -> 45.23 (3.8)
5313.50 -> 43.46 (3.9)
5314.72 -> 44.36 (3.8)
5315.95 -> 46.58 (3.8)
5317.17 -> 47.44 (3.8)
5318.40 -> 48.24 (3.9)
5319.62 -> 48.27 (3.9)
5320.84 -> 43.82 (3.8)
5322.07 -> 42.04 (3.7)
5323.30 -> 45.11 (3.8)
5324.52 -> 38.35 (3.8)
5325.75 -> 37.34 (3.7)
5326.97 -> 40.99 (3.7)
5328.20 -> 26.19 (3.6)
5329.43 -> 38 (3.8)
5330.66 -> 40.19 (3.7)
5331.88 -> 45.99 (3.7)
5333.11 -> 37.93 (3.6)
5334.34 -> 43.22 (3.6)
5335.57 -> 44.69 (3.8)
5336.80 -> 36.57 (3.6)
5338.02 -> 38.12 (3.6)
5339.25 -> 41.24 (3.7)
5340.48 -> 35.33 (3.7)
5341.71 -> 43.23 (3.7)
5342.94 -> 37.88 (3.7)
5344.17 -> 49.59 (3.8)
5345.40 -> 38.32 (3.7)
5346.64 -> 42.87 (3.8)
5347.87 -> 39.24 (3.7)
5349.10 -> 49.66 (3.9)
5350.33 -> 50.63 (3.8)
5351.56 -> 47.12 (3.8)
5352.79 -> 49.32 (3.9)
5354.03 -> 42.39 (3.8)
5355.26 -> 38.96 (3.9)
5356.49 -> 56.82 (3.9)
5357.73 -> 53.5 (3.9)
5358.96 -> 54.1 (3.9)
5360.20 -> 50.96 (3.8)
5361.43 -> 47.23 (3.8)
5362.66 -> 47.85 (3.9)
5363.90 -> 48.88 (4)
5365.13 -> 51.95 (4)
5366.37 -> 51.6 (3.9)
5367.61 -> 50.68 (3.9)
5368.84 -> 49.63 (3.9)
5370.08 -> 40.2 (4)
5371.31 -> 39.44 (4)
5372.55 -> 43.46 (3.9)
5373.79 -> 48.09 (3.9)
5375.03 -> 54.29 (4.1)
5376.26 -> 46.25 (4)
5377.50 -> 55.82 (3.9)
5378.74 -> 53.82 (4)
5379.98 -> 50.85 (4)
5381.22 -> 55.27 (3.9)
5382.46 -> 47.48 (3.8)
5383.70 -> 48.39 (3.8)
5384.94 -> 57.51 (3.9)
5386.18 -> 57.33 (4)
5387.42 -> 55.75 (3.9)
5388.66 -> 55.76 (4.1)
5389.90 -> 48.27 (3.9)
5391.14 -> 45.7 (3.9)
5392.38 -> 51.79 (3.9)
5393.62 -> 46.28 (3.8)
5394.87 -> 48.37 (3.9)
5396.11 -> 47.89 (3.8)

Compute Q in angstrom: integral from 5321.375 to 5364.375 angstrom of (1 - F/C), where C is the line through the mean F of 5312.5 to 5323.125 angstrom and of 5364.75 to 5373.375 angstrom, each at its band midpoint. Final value 2.45 angstrom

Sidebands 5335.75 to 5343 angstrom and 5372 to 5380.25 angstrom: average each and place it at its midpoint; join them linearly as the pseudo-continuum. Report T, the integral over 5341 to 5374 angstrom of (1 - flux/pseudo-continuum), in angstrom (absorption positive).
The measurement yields -1.6 angstrom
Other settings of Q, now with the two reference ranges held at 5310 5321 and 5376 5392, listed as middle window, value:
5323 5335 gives 2.1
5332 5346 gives 2.2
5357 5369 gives -0.1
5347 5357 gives 0.6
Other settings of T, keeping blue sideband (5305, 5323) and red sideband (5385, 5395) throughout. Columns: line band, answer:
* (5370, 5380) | 0.4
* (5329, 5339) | 1.4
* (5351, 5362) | 0.0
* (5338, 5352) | 1.5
